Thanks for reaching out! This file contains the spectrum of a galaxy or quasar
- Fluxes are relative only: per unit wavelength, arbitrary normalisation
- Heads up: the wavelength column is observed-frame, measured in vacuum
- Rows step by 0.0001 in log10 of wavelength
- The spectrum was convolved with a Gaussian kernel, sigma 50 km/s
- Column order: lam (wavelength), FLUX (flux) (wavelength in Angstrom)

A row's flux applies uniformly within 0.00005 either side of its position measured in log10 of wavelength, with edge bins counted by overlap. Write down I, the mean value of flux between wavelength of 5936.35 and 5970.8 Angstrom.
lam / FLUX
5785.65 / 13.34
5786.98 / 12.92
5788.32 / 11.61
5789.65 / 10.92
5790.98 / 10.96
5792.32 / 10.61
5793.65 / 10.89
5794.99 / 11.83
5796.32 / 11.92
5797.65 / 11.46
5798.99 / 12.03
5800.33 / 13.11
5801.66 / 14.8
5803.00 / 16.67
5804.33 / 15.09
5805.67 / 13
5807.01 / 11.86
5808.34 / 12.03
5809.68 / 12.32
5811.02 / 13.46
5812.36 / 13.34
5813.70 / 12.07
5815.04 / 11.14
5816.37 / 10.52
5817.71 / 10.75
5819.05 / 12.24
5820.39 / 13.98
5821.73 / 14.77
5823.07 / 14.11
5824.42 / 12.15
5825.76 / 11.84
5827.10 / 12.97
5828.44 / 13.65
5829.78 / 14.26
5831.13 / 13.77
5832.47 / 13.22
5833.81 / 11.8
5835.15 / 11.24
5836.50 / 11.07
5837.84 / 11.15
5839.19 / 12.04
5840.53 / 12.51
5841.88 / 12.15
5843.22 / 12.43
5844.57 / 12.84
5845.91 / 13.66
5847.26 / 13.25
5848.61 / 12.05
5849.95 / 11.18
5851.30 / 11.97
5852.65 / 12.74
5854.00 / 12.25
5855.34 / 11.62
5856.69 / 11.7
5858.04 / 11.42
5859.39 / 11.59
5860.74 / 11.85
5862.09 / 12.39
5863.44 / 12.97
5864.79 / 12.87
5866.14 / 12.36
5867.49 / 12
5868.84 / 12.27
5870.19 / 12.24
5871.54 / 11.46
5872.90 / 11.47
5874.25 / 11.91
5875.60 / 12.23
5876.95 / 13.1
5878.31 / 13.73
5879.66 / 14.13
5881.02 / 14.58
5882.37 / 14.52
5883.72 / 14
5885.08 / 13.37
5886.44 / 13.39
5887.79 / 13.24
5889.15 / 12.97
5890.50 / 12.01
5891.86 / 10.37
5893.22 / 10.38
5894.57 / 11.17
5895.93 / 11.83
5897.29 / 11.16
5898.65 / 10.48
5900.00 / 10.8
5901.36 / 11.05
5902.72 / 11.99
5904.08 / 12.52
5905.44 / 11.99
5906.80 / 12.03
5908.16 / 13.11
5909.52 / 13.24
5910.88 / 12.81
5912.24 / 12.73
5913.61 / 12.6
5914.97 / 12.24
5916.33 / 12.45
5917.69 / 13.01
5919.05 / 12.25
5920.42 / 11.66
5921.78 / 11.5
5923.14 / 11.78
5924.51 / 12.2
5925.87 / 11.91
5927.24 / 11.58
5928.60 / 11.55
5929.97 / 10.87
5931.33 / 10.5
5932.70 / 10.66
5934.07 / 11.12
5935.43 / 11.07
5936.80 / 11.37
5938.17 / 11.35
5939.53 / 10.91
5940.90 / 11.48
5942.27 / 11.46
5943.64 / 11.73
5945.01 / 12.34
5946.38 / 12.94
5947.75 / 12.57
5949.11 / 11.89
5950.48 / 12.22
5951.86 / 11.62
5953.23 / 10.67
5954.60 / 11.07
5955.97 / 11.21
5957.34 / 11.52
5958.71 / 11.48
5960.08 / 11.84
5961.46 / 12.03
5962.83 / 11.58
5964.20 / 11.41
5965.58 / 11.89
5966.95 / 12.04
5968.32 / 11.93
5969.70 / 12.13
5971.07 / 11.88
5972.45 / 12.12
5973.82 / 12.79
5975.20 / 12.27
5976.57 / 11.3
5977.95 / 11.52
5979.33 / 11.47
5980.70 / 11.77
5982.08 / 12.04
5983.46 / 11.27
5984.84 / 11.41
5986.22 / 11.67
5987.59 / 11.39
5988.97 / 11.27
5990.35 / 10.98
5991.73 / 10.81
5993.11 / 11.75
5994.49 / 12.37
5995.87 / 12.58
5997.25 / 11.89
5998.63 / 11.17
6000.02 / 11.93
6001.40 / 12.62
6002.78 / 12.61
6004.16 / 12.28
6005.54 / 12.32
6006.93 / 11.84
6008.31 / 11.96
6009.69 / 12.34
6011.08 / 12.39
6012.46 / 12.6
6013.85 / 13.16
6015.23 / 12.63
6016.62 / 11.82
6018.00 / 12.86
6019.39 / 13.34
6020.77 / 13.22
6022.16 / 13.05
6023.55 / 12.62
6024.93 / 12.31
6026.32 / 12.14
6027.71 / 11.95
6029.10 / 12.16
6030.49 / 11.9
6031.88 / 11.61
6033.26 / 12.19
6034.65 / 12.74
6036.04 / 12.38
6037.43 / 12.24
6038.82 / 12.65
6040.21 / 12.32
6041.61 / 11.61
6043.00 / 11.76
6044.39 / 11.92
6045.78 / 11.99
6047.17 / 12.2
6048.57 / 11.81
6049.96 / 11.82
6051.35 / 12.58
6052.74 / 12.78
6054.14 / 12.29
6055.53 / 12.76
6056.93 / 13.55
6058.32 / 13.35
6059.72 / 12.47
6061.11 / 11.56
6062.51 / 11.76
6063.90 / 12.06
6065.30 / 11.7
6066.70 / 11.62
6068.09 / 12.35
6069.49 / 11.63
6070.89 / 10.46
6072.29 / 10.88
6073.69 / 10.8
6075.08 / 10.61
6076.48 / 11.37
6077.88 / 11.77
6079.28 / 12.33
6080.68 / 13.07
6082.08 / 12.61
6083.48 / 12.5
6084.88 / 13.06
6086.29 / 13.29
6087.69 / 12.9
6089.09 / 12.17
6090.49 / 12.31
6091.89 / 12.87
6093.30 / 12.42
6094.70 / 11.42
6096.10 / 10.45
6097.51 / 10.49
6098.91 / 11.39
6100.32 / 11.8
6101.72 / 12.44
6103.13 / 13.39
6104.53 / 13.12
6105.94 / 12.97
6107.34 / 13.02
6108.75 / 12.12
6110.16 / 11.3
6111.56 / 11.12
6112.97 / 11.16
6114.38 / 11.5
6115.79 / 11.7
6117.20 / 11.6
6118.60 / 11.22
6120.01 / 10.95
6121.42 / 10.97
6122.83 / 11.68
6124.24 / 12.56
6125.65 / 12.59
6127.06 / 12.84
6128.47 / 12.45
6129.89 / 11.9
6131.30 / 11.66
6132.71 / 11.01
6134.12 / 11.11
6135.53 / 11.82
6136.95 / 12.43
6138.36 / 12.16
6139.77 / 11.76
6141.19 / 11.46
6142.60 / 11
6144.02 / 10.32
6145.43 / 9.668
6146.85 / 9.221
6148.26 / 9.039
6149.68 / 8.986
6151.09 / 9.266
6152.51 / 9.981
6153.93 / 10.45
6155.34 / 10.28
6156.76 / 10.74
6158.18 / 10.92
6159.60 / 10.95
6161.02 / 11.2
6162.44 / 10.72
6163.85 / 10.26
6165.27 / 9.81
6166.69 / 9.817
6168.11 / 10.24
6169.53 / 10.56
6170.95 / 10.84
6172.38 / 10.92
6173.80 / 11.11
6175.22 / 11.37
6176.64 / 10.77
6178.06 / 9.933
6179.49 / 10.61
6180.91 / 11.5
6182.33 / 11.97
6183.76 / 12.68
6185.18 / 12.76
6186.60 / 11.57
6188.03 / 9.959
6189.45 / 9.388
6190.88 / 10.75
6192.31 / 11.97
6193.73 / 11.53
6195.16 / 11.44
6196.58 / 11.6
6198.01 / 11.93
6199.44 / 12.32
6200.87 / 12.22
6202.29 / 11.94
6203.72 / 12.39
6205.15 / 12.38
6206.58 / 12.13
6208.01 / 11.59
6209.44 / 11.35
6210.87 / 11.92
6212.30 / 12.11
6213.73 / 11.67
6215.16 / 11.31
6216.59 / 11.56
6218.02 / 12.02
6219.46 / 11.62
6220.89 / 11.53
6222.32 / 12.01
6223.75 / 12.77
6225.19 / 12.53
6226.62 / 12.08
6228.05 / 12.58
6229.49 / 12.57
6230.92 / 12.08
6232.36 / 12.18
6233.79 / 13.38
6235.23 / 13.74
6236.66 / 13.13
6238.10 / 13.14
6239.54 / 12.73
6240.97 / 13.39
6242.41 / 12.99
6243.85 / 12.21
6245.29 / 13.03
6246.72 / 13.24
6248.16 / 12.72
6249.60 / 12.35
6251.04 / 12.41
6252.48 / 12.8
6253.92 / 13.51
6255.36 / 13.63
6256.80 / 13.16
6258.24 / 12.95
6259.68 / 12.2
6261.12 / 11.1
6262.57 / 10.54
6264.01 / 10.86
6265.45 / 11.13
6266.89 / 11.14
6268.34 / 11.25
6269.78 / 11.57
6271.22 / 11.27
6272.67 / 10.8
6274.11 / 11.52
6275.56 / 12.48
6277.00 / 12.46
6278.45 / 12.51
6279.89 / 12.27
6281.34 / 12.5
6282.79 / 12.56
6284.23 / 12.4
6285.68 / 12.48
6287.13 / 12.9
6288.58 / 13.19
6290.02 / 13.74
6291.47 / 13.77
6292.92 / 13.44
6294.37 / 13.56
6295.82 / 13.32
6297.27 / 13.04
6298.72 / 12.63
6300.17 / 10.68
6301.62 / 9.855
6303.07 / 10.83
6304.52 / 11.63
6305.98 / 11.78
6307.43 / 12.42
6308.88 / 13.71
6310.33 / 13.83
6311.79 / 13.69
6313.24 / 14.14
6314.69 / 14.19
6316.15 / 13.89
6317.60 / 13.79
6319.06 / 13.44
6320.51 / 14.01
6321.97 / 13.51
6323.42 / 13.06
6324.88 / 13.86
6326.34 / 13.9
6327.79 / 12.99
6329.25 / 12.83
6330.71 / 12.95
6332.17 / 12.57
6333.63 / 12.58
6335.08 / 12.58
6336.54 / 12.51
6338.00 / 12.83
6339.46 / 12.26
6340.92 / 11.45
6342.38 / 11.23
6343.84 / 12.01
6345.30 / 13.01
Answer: 11.7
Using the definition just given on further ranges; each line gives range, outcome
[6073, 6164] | 11.5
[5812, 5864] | 12.4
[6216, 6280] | 12.3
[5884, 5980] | 11.8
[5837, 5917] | 12.3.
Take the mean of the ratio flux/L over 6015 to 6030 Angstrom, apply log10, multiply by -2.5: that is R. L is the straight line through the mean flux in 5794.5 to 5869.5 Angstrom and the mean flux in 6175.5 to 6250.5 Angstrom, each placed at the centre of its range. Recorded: -0.02 mag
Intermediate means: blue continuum 12.5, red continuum 12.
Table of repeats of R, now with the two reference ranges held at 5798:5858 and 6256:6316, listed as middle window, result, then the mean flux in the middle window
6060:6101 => 0.055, 11.9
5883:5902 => 0.063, 11.9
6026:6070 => 0.027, 12.2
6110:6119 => 0.097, 11.4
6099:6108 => -0.020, 12.7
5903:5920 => 0.003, 12.6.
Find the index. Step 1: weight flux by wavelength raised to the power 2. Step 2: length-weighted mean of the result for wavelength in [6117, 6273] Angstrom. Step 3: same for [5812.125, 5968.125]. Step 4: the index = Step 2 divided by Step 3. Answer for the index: 1.1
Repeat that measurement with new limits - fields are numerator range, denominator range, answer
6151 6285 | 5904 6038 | 1.07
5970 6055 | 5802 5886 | 1.01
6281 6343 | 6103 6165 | 1.21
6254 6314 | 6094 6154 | 1.14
